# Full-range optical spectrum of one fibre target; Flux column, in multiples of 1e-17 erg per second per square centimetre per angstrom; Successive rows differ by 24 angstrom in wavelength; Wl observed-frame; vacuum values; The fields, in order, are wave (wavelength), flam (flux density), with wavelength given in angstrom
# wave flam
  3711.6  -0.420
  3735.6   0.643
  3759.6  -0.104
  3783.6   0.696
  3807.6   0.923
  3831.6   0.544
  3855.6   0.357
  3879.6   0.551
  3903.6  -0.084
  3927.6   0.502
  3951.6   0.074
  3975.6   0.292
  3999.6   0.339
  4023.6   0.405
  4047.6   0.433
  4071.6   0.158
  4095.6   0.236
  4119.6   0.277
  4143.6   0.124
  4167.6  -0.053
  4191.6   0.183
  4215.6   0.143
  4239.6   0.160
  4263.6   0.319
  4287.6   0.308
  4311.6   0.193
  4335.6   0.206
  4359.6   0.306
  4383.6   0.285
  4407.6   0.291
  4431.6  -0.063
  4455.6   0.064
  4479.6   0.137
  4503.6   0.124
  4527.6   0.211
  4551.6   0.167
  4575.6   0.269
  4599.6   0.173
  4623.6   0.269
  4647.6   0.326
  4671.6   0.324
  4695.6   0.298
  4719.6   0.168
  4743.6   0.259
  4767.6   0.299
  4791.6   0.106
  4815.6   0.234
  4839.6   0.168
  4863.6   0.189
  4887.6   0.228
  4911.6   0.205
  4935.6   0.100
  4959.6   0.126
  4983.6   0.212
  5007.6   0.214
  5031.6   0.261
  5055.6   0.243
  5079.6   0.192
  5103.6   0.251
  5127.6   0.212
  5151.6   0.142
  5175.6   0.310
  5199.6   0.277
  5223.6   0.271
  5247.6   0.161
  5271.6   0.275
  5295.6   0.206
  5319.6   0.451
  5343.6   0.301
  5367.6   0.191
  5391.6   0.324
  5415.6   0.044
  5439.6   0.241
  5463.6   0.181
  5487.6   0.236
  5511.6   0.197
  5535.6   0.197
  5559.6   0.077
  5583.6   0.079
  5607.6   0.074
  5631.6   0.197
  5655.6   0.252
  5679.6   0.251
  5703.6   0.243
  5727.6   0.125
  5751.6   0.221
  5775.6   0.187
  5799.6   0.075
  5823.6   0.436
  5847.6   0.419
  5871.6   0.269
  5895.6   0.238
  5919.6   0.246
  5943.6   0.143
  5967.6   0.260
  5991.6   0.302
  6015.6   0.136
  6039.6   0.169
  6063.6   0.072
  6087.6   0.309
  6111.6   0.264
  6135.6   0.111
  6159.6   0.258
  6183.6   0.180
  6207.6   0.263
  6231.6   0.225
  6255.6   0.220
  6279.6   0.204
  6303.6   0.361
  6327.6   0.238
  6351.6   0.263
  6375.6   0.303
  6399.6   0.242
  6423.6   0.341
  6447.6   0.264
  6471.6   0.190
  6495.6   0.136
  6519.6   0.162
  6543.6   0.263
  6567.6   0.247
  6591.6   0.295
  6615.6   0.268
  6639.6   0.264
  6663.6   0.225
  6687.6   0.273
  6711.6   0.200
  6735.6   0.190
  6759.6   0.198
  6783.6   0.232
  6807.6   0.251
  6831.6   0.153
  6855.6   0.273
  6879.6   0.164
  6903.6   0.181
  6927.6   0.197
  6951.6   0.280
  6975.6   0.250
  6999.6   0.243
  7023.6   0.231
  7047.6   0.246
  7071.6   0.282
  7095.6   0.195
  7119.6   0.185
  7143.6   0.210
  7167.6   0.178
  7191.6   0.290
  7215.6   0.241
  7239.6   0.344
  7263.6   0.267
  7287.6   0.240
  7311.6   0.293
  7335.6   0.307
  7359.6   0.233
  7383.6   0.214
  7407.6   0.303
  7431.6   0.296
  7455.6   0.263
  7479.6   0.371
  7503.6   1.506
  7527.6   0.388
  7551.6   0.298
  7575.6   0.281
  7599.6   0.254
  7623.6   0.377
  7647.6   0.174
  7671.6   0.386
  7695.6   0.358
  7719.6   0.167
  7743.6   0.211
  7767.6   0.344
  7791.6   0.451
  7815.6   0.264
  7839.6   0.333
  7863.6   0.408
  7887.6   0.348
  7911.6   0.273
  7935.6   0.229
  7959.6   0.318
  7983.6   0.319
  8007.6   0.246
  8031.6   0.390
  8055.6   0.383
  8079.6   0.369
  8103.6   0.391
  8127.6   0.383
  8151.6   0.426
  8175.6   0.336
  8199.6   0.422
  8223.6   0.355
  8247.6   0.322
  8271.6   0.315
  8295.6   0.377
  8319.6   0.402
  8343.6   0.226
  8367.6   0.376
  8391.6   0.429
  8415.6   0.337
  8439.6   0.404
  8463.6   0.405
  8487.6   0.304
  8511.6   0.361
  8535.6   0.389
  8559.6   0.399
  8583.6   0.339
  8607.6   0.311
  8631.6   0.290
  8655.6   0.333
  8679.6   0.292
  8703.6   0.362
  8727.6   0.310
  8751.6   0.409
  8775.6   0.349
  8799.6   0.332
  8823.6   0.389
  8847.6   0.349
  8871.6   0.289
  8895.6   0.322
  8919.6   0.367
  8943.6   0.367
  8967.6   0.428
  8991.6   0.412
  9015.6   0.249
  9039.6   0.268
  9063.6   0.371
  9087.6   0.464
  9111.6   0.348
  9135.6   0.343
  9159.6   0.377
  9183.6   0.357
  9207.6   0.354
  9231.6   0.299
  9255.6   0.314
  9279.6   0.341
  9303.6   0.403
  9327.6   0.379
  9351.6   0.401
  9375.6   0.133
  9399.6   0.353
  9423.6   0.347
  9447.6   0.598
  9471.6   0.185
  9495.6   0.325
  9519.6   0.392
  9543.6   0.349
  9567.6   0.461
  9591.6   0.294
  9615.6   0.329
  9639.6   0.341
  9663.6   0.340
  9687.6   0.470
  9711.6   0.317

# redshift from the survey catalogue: 1.013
